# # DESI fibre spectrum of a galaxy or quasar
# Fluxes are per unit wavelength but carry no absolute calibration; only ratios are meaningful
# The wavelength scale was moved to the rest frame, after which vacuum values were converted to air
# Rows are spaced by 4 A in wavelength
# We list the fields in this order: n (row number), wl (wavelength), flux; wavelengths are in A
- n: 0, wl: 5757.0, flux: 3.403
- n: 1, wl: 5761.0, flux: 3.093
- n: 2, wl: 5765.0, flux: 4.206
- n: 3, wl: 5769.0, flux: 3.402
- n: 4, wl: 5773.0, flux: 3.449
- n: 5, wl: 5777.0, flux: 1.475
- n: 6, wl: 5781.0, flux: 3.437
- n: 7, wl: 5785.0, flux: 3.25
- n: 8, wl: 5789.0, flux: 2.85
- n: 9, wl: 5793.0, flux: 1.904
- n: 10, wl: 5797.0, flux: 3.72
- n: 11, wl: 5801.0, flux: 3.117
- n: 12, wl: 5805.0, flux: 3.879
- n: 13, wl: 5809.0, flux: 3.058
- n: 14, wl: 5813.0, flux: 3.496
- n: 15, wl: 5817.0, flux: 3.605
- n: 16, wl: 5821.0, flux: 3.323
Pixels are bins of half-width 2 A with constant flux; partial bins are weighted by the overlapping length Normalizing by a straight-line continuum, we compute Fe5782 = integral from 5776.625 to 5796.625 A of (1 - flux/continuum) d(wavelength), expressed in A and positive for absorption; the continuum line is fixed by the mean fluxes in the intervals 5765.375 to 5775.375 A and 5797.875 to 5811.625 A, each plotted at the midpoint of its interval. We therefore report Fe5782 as 3.9 A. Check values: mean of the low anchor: 3.48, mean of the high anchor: 3.39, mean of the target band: 2.77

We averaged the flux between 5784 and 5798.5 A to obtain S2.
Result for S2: 2.88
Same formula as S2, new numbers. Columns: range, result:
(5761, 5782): 3.17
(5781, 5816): 3.19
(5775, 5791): 2.75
